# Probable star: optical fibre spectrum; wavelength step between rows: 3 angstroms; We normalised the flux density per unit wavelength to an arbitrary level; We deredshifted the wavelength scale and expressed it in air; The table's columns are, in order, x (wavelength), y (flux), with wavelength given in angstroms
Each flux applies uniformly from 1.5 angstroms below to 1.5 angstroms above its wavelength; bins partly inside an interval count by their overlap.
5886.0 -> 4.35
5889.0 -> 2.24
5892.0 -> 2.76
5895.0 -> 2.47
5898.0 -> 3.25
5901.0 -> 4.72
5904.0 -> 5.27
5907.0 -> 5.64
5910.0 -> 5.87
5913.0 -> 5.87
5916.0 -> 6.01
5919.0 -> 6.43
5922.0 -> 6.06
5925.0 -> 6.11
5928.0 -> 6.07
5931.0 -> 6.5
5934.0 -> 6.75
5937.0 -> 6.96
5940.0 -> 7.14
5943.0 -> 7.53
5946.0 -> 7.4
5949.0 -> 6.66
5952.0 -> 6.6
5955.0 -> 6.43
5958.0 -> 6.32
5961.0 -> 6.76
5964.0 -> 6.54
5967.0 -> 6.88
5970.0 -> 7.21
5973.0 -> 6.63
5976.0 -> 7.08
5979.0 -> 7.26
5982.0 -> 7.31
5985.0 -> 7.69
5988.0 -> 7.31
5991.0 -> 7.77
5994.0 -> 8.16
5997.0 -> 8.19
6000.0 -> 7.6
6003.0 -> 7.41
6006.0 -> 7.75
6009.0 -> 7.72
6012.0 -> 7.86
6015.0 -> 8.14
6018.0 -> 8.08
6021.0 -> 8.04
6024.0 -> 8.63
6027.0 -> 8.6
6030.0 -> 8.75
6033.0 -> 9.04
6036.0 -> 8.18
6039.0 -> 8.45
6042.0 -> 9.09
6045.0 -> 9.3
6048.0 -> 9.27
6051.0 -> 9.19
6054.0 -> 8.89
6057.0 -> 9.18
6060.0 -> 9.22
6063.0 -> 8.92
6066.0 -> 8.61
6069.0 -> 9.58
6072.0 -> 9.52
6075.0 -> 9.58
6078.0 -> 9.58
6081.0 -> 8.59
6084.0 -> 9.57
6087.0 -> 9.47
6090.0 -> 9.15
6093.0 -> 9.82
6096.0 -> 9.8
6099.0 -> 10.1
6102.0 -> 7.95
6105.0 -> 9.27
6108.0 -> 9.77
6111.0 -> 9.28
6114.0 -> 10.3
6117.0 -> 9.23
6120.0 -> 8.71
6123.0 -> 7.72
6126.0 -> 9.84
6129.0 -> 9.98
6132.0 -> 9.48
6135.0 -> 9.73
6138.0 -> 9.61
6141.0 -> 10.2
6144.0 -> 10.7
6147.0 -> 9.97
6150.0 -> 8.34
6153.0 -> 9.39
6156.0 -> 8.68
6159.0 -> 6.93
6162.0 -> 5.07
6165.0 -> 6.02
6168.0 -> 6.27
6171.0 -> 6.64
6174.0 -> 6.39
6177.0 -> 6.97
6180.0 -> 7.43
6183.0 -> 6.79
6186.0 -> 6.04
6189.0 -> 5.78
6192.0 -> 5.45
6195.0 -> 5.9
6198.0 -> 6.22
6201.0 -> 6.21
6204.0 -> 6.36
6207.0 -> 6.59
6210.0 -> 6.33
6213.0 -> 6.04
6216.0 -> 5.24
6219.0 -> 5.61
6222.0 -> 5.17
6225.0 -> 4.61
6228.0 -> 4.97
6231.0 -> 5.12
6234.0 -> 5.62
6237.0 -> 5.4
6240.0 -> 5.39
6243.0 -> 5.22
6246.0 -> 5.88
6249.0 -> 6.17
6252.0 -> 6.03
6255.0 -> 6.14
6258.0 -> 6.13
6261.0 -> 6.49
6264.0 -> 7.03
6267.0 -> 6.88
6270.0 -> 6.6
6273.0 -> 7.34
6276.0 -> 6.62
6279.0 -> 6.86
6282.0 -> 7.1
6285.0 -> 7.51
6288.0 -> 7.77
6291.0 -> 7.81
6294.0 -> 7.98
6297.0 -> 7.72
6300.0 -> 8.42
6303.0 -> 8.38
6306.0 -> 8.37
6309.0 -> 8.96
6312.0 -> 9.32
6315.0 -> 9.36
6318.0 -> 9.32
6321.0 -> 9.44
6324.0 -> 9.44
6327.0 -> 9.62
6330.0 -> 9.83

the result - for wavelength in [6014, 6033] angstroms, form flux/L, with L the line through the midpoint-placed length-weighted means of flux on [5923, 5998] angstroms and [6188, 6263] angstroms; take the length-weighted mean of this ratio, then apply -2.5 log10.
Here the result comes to -0.25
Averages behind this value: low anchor 7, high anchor 5.77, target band 8.43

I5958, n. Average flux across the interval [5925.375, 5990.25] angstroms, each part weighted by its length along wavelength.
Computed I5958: 6.9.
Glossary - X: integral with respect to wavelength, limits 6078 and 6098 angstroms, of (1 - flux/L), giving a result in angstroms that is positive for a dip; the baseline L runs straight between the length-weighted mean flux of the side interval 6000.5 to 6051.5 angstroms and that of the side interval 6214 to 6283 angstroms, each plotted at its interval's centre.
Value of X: -4.4 angstroms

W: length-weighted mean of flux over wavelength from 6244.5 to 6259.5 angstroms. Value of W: 6.07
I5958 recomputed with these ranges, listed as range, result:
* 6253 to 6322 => 7.69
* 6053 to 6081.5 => 9.19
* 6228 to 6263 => 5.76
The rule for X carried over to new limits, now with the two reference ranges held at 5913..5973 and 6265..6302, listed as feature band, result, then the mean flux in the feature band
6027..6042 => -4.0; 8.65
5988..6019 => -4.9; 7.84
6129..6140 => -4.1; 9.68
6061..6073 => -3.9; 9.15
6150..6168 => -0.3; 7.23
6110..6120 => -3.5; 9.49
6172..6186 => 0.7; 6.79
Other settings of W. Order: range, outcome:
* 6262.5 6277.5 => 6.89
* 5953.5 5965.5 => 6.51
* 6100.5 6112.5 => 9.07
